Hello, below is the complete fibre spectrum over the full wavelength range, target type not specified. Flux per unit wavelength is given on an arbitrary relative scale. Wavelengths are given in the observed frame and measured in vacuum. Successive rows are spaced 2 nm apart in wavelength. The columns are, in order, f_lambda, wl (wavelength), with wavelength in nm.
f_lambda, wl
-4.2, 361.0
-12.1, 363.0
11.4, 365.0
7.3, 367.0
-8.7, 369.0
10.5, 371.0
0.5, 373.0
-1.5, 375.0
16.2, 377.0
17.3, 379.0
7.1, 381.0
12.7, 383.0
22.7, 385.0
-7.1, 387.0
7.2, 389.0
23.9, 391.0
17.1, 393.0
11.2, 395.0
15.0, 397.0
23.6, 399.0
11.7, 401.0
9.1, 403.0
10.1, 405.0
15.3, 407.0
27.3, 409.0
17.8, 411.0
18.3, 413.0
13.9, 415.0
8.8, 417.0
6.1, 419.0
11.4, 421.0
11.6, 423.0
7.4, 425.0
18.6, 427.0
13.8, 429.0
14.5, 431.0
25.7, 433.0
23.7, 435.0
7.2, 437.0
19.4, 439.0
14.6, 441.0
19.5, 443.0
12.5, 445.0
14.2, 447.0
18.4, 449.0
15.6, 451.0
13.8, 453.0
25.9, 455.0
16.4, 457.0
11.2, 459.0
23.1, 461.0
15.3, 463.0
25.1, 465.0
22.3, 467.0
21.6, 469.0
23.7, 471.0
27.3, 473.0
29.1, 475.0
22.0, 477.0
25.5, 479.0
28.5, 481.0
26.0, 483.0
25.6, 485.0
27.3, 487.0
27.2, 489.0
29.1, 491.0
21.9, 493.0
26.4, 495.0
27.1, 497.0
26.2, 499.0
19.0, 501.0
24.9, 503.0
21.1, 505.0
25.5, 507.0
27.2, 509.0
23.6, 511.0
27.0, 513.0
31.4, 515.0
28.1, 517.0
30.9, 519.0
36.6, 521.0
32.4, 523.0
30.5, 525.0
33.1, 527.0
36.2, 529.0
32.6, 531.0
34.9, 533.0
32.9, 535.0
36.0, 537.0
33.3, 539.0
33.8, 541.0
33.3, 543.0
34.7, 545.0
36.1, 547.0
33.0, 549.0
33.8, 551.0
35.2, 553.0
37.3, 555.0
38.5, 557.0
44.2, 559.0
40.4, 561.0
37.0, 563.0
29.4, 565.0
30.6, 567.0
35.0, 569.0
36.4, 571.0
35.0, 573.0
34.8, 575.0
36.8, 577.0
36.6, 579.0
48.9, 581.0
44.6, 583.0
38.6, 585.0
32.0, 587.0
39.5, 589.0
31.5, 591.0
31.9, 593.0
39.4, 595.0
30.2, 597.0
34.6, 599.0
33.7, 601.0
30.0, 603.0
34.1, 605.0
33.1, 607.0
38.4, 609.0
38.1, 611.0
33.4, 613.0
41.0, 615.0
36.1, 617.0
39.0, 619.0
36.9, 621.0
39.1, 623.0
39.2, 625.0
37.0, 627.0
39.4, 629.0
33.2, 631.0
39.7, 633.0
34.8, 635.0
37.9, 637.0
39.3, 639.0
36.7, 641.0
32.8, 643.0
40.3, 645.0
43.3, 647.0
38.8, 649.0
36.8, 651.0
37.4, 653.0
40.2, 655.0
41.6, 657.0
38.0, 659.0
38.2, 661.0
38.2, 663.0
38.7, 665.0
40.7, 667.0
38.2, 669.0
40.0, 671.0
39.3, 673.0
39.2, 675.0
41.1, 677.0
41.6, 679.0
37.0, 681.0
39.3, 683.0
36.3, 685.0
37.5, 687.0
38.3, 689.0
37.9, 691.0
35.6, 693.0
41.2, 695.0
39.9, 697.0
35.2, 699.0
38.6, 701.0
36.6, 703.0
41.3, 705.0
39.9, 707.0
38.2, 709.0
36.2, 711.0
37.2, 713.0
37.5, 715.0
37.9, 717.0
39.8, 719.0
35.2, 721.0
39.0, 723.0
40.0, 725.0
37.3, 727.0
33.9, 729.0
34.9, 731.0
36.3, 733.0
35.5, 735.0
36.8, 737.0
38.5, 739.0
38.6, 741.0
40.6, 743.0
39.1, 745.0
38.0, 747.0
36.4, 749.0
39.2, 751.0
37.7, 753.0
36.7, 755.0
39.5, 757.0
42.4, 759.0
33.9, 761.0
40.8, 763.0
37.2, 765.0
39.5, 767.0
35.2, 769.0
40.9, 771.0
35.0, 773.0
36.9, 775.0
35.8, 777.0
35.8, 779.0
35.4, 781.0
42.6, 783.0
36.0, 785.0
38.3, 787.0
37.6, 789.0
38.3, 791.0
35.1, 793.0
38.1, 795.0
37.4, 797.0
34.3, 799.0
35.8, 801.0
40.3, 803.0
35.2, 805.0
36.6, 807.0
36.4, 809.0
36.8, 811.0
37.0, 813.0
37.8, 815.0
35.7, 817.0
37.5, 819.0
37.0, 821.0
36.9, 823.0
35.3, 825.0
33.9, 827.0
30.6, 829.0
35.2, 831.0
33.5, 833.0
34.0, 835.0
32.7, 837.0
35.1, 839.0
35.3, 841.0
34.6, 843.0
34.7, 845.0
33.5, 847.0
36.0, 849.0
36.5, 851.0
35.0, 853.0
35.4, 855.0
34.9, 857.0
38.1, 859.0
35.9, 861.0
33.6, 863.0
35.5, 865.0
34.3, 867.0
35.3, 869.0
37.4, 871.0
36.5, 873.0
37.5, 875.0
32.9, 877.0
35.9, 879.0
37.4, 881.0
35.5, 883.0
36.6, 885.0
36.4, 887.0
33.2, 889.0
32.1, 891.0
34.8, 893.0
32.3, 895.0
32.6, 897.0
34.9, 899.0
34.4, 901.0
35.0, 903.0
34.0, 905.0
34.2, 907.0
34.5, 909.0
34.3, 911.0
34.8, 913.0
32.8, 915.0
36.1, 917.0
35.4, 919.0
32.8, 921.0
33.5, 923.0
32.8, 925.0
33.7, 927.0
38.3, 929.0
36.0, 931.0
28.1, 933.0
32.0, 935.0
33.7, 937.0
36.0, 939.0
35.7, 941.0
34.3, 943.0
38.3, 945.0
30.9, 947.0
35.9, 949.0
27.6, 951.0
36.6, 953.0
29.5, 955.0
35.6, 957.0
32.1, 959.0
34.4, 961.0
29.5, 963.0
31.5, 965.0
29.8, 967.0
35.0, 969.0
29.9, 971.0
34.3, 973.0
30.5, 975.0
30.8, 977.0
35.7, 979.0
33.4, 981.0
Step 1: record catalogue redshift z 0.16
